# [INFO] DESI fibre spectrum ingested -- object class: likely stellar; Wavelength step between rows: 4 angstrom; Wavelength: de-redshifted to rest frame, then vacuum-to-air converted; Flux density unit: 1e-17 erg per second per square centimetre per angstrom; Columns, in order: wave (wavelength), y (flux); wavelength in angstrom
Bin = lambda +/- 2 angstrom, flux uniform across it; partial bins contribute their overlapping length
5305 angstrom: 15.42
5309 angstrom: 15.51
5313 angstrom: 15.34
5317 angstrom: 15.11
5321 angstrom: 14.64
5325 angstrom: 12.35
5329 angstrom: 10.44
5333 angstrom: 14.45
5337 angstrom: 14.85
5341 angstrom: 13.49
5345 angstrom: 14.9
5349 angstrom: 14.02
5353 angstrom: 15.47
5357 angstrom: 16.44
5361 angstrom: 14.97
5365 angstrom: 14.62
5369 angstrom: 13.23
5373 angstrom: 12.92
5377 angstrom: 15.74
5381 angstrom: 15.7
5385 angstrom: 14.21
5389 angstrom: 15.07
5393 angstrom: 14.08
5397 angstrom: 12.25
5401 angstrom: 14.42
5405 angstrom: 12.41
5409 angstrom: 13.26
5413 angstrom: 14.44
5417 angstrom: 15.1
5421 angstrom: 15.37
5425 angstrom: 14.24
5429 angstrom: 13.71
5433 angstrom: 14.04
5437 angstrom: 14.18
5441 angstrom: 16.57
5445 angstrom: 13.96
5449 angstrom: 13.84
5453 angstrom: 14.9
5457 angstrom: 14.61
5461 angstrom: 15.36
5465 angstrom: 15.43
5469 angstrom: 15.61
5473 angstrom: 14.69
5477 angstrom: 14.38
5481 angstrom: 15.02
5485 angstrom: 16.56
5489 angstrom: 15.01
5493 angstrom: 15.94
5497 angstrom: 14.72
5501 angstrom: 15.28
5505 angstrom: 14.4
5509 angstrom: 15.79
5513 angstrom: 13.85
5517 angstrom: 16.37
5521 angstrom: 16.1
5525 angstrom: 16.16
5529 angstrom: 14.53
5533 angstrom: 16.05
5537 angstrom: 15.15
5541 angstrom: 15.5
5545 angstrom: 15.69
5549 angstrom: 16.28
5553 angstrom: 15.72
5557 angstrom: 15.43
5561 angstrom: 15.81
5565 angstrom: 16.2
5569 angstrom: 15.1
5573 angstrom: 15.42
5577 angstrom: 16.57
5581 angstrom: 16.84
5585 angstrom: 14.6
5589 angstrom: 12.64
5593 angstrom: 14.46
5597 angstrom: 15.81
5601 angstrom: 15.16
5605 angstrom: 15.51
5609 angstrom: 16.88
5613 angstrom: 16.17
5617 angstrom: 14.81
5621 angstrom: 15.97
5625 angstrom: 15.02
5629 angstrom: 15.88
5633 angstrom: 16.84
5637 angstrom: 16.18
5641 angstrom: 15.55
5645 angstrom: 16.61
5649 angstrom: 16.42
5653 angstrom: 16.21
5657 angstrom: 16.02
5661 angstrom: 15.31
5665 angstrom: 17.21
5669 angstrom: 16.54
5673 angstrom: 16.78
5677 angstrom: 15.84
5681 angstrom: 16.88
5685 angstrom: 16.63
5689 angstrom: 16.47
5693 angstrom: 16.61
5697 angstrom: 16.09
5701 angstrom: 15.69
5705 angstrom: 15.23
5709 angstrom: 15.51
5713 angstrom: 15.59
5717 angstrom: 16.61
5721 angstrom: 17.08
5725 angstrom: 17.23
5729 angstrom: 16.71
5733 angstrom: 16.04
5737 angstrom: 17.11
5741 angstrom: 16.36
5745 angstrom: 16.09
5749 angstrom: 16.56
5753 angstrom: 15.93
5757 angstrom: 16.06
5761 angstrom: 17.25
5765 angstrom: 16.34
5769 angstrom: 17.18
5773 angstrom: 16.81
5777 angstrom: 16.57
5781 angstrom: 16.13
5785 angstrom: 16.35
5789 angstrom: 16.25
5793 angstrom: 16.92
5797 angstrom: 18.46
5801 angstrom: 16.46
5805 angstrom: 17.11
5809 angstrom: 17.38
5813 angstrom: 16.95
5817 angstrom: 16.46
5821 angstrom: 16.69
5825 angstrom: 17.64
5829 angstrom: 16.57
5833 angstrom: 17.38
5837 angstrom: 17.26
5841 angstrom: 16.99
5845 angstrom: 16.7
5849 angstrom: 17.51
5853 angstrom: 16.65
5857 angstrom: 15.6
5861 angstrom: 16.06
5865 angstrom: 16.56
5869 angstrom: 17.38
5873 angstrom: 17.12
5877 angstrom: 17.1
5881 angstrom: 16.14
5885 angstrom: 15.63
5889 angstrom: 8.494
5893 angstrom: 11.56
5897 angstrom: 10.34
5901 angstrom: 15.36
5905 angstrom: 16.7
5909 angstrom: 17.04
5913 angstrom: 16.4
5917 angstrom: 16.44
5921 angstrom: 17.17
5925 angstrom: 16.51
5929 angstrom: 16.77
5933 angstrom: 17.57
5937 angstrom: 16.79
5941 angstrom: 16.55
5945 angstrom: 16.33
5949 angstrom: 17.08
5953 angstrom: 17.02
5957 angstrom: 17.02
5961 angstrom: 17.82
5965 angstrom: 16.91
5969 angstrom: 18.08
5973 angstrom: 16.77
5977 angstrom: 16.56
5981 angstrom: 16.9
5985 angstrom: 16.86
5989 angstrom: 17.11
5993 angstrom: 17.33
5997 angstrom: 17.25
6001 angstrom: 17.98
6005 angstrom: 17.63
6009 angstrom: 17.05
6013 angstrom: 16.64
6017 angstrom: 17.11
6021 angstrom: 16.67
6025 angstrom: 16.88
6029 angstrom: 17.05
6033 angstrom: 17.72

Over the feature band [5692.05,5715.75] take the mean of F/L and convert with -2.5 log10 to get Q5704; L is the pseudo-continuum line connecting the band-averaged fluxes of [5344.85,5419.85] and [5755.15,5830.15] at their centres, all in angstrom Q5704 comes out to 0.035 mag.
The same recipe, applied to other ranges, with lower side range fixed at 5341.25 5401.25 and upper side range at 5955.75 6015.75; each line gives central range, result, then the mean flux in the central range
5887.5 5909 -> 0.28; 13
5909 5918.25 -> 0.02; 16.6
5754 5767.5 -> -0.02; 16.5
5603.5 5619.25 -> -0.02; 15.9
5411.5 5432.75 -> 0.01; 14.5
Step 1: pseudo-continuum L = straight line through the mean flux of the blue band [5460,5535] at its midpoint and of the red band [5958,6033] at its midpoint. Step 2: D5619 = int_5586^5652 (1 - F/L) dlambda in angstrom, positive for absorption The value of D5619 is 0.7 angstrom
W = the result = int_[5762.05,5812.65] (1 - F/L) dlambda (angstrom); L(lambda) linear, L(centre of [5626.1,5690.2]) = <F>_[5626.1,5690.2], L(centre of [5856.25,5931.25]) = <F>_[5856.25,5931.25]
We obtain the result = -3.1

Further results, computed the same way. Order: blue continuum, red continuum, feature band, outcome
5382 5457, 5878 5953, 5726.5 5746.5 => -1.9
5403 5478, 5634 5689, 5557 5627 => 1.3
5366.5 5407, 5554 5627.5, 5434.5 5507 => -2.0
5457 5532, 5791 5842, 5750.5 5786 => 0.7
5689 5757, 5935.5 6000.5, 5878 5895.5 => 3.8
